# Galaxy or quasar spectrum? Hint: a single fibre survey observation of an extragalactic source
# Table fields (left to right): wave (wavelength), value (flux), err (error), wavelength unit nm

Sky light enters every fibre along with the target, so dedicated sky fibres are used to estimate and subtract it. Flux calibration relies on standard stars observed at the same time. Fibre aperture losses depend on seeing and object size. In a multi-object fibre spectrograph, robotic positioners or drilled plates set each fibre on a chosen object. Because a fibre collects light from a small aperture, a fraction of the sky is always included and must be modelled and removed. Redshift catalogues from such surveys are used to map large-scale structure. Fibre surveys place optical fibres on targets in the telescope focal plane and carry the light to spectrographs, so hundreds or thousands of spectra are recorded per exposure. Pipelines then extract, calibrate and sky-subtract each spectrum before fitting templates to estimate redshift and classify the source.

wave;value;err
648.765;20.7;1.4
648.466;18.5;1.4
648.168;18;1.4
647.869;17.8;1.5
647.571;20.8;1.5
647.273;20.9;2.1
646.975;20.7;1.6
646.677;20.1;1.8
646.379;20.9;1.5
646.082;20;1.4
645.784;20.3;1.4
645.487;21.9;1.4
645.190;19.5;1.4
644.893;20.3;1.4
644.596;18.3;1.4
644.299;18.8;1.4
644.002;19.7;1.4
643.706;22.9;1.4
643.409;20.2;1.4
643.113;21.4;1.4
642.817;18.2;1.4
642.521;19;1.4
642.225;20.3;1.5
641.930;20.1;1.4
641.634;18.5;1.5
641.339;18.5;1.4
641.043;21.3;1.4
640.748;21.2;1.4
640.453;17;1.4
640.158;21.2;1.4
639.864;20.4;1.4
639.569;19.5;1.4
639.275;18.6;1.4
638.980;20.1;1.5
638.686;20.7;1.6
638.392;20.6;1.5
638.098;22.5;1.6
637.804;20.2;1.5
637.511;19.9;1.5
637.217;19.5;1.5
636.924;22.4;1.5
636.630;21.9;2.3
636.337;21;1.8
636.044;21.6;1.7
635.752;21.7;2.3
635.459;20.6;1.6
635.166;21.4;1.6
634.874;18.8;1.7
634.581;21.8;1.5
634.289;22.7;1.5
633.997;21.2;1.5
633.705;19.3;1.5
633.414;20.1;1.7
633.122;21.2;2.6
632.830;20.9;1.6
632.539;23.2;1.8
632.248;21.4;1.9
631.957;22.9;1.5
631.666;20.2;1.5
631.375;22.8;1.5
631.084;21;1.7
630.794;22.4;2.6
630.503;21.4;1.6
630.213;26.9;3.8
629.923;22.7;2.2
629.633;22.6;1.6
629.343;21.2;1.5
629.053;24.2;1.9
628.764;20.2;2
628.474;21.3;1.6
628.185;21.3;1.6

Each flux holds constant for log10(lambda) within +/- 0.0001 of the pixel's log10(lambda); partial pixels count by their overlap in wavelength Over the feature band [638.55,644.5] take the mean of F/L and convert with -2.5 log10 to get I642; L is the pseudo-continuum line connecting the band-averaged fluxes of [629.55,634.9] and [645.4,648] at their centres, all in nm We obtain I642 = 0.05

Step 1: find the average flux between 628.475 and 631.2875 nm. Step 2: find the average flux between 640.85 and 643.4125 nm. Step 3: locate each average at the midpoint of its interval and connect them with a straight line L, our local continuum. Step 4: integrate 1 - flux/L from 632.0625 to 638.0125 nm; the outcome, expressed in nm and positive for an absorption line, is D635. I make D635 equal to 0.07 nm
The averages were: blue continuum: 22.5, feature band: 21.1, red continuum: 19.7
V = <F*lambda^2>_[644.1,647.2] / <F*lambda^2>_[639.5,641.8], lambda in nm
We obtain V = 1.0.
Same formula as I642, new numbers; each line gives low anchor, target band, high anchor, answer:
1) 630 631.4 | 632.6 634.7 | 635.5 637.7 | 0.04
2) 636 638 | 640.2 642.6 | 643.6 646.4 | 0.05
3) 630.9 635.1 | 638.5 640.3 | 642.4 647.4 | 0.03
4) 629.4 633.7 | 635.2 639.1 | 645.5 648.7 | 0.01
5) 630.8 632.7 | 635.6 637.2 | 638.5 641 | -0.04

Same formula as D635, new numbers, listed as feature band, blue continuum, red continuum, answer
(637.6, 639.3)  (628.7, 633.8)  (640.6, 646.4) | 0.02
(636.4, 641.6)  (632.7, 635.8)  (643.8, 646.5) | 0.05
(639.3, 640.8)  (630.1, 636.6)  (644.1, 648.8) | 0.07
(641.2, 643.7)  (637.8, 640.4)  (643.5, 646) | 0.06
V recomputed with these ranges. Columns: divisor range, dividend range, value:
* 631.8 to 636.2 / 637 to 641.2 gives 0.97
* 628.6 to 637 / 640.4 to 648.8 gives 0.95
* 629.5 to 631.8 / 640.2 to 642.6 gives 0.90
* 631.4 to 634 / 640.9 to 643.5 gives 0.96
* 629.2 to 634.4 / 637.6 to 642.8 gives 0.94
